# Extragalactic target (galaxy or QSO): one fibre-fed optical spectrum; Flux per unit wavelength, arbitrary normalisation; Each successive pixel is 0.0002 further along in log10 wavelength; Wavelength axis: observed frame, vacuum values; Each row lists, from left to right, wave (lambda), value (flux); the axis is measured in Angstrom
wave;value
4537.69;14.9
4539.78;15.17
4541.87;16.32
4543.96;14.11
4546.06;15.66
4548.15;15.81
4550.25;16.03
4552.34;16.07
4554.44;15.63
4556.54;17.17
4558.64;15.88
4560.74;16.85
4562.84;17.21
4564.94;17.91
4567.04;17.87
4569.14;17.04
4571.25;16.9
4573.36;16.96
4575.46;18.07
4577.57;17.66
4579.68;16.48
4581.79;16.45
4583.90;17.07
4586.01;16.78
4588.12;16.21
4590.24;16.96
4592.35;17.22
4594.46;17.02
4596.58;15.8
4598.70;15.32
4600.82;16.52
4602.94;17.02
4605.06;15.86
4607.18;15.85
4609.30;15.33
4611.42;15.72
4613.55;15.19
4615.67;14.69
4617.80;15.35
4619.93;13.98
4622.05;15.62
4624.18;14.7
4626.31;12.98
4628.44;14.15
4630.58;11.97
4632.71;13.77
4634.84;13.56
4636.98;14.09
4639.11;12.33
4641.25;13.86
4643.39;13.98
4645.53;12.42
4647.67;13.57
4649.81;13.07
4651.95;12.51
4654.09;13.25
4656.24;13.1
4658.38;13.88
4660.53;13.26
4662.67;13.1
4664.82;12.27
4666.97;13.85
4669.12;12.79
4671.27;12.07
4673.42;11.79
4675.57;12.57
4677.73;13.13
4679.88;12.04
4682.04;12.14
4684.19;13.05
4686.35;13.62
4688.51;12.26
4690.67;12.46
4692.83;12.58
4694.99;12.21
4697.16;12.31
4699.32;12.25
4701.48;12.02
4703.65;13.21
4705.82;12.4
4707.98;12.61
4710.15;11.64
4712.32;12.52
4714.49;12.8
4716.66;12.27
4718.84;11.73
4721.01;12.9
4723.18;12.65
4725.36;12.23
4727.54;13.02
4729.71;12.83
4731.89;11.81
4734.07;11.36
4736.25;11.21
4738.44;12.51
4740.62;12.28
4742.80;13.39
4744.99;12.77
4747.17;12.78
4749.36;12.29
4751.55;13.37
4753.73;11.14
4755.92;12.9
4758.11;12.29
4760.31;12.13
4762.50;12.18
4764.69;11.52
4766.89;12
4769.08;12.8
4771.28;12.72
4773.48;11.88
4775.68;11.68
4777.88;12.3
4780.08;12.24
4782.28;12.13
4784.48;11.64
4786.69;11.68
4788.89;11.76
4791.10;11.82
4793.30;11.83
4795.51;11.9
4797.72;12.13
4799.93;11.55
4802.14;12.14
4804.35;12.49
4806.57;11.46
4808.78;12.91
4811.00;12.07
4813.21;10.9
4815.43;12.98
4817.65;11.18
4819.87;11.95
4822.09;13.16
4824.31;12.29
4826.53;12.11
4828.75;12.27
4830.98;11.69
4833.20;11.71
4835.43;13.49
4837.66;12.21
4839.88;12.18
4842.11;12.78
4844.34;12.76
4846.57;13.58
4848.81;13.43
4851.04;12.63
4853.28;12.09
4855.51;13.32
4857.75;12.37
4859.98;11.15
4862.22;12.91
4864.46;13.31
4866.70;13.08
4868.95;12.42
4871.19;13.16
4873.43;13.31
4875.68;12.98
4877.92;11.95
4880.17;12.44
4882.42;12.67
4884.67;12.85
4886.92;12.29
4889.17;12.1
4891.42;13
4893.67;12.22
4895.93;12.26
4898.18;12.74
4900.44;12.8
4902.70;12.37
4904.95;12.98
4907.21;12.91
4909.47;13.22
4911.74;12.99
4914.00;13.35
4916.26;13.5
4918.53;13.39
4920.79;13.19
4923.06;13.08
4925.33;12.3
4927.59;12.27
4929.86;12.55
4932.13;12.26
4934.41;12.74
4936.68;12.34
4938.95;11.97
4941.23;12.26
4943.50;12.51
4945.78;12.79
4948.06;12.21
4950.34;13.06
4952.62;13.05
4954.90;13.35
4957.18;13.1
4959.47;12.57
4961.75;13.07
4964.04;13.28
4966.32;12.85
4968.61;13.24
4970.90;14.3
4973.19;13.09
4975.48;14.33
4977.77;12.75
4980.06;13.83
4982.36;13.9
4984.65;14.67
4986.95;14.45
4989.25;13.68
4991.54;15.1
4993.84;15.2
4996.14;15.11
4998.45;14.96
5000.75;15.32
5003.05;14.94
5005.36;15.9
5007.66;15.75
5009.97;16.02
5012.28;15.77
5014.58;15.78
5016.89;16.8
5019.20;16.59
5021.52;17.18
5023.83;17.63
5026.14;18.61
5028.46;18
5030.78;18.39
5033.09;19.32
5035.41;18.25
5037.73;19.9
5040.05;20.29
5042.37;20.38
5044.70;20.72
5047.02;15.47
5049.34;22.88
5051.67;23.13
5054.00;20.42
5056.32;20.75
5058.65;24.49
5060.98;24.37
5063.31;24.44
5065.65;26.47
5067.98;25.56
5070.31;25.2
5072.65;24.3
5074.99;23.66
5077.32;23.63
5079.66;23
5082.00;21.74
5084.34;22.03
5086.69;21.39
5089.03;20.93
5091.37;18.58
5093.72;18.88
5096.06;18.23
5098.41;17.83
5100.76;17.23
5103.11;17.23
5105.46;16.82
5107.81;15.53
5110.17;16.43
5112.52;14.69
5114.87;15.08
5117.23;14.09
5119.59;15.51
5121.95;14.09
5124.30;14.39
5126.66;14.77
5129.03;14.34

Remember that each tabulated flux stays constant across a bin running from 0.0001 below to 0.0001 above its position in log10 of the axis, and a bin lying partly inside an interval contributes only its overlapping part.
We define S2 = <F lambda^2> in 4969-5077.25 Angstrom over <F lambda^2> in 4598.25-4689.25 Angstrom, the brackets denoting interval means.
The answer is 1.6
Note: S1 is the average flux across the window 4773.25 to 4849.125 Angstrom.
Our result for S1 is 12.2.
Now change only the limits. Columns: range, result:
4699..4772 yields 12.4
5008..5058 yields 18.7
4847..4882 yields 12.7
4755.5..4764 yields 12.3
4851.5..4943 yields 12.7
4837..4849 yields 12.8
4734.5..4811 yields 12.2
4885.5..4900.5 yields 12.5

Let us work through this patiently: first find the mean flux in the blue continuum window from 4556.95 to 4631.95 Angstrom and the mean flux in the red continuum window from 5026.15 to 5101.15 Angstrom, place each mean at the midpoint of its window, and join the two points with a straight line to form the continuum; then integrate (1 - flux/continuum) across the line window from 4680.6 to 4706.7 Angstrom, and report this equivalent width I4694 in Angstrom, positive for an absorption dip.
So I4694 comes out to 7.0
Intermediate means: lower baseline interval 16.1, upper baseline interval 21.2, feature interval 12.5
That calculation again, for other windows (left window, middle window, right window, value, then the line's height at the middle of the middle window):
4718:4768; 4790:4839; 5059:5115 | 6.82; 14.1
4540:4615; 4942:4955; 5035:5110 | 4.64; 19.9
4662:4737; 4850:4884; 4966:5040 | 3.89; 14.3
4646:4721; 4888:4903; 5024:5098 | 4.29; 17.5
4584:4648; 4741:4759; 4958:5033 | 2.91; 15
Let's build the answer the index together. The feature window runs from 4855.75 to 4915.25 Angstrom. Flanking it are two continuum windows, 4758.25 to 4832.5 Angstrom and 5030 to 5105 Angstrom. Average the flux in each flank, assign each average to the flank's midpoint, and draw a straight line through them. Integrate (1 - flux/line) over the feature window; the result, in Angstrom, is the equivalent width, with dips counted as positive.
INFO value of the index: 9.3 Angstrom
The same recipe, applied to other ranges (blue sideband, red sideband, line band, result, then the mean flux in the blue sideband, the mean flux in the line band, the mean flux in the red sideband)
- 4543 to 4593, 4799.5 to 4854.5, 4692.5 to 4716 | 3.2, 16.7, 12.4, 12.3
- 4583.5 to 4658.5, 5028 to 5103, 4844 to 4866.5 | 6.7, 14.7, 12.8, 21.2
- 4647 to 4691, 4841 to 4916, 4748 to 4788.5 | 2.0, 12.8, 12.2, 12.7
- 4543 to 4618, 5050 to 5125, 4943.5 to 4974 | 9.7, 16.4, 13.1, 20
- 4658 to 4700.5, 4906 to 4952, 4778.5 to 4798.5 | 1.2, 12.7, 11.9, 12.7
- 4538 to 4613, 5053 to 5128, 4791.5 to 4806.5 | 5.0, 16.4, 12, 19.7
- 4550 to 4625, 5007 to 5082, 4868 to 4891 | 7.7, 16.4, 12.6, 20.5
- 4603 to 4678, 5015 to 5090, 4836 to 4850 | 3.6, 13.7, 12.9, 21.1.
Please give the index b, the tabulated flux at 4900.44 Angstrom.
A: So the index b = 12.8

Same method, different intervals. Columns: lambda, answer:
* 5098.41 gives 17.83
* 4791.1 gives 11.82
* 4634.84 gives 13.56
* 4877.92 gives 11.95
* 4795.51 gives 11.9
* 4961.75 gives 13.07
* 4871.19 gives 13.16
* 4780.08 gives 12.24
